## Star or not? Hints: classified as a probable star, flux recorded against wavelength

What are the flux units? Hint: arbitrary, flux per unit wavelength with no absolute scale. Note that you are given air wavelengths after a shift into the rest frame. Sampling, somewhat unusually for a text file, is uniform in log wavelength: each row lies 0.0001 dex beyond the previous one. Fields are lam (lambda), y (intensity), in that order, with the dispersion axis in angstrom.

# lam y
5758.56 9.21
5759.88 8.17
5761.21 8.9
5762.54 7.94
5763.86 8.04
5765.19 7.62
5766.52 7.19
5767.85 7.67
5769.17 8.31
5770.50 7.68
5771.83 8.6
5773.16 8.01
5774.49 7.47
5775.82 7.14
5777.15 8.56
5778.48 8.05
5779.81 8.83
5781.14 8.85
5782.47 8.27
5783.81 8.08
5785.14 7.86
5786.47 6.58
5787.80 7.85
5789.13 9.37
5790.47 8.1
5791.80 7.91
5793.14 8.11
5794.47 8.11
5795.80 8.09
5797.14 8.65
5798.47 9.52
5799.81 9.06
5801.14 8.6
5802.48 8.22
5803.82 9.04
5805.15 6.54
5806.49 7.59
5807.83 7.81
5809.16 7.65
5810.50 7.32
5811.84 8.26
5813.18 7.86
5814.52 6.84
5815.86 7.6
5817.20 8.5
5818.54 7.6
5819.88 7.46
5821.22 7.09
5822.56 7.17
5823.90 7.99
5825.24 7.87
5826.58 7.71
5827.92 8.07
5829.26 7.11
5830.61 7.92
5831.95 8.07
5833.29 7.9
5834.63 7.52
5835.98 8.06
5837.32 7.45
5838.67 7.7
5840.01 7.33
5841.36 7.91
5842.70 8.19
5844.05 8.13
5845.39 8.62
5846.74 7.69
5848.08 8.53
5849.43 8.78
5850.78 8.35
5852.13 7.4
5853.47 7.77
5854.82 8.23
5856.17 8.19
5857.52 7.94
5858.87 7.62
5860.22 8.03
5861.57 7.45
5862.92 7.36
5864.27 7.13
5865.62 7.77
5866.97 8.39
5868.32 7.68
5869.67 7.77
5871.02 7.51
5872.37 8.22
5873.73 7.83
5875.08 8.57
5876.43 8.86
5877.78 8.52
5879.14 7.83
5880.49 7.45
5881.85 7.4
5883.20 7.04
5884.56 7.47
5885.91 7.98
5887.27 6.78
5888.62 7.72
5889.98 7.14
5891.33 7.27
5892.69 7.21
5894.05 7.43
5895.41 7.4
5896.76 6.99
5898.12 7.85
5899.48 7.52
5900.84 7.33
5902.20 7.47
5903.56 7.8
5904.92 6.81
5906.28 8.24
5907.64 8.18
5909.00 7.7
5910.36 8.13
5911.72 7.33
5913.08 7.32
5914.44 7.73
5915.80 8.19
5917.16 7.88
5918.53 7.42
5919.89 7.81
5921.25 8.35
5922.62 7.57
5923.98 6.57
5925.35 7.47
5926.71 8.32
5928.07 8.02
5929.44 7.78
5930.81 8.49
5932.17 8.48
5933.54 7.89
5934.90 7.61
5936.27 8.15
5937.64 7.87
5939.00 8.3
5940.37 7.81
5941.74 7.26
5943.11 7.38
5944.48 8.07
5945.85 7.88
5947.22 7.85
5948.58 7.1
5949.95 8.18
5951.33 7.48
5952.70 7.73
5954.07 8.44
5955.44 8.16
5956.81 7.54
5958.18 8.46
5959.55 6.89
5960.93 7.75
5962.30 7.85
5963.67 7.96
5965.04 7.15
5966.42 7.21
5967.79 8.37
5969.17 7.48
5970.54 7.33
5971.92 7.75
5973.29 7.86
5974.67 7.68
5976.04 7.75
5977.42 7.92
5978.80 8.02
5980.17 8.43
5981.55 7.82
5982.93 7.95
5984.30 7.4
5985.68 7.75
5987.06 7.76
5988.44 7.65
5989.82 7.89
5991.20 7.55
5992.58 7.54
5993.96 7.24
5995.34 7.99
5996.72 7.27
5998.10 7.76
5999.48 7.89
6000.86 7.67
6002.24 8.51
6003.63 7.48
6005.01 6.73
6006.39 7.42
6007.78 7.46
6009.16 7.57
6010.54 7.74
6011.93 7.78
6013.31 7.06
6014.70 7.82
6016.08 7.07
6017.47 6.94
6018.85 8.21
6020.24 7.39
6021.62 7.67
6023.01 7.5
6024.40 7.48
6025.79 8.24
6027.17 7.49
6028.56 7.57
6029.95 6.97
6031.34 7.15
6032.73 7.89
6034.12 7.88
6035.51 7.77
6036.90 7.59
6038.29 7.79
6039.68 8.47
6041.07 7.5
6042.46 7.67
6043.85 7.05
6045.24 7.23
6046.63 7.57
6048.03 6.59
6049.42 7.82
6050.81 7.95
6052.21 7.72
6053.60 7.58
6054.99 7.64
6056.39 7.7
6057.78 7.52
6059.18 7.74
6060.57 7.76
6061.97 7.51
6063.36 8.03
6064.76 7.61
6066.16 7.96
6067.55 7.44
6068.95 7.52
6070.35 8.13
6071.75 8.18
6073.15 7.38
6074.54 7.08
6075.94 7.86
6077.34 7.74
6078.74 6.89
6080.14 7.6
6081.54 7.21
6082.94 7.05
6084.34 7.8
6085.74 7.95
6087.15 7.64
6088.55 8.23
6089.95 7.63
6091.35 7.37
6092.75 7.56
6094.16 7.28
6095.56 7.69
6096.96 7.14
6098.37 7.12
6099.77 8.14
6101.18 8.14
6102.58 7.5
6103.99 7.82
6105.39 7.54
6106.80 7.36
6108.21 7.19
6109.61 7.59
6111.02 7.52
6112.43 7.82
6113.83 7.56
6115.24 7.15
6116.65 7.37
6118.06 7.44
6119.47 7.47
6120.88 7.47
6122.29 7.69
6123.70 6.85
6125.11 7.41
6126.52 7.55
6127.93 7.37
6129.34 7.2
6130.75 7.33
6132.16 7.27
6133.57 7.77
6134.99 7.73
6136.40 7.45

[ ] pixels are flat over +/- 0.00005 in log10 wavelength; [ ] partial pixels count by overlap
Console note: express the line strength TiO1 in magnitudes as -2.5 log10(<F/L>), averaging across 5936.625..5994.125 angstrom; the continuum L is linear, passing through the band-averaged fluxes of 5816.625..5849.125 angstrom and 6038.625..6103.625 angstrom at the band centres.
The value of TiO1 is -0.01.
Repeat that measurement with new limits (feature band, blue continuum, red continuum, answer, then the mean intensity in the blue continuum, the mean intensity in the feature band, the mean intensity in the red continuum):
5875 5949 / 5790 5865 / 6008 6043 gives 0.01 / 7.9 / 7.71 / 7.61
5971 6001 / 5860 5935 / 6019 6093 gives -0.01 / 7.7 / 7.75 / 7.61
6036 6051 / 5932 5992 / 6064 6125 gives 0.01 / 7.78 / 7.56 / 7.55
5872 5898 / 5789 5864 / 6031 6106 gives 0.03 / 7.93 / 7.63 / 7.62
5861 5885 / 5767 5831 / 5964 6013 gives 0.01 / 7.97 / 7.8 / 7.68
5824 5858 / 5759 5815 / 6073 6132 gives 0.00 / 8.06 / 7.94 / 7.49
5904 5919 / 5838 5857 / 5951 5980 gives 0.02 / 8.06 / 7.73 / 7.77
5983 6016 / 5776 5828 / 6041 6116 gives 0.01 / 8.01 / 7.6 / 7.57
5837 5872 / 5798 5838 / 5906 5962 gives -0.01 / 7.84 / 7.89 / 7.82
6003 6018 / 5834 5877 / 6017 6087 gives 0.04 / 7.93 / 7.37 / 7.6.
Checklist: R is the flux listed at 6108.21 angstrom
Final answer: 7.19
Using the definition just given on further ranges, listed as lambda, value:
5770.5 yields 7.68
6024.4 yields 7.48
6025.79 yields 8.24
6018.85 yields 8.21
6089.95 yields 7.63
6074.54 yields 7.08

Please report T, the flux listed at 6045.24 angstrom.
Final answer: 7.23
